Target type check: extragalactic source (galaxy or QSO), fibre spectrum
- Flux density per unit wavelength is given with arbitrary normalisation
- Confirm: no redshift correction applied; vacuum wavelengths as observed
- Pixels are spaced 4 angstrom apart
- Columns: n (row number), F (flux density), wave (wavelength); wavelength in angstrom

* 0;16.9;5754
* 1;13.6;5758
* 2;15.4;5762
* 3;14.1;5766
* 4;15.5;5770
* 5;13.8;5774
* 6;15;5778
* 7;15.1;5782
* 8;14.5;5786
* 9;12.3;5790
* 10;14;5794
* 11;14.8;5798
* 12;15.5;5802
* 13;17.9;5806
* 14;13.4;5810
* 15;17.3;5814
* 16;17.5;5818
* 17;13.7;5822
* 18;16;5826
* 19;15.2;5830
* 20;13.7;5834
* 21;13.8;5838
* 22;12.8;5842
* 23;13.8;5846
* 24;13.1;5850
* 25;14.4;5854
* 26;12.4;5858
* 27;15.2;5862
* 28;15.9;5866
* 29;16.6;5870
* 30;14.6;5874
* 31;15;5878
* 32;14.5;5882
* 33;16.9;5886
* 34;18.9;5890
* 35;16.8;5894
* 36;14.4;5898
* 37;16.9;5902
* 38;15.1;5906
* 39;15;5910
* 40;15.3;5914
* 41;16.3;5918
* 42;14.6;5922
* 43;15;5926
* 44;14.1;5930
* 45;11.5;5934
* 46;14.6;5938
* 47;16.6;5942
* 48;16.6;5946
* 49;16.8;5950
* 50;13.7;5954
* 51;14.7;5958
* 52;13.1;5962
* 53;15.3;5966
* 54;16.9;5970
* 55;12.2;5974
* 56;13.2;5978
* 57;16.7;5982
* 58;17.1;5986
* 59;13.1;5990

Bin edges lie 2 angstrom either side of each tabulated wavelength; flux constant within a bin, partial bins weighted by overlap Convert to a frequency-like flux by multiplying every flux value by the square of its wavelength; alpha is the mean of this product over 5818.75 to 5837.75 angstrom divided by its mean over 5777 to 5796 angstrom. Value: 1.06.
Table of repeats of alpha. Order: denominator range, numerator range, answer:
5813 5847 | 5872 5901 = 1.09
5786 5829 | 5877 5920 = 1.08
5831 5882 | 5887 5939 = 1.09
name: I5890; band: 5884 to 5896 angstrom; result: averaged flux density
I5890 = 17.5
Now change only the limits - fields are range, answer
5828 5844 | 13.9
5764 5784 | 14.7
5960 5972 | 15.1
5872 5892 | 16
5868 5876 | 15.6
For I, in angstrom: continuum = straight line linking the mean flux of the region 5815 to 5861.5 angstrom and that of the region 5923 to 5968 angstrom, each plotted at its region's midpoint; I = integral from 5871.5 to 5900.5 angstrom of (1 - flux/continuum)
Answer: -2.81 angstrom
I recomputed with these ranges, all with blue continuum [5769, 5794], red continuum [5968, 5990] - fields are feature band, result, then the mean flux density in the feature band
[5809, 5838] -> -1.55 angstrom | 15.2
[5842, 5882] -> 0.35 angstrom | 14.5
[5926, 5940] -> 1.16 angstrom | 13.6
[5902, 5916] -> -0.59 angstrom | 15.4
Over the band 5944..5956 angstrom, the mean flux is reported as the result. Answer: 15.7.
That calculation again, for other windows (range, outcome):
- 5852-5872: 14.9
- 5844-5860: 13.4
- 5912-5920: 15.8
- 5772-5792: 14.1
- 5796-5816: 15.8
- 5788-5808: 14.9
